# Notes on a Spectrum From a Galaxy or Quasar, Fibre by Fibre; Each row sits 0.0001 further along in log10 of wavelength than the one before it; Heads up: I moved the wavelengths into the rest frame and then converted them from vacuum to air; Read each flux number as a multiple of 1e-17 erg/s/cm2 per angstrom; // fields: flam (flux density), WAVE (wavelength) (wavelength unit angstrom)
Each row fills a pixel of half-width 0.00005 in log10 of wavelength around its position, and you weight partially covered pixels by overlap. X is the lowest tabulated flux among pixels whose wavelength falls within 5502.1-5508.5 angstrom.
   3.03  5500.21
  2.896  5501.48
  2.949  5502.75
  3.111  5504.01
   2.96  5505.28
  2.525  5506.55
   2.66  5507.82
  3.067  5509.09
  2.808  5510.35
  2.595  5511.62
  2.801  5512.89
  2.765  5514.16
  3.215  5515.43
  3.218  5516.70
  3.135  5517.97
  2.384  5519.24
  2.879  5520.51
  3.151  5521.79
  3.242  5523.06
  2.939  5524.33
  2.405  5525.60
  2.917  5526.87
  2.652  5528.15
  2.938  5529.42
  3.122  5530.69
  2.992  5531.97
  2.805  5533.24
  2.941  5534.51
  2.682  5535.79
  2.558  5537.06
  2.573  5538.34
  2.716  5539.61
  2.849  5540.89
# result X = 2.525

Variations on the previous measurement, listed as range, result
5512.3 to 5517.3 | 2.765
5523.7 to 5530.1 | 2.405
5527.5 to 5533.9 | 2.652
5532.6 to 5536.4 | 2.682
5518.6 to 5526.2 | 2.384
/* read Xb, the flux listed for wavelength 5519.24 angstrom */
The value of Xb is 2.384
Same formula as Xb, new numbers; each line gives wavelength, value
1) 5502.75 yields 2.949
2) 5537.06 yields 2.558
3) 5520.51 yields 2.879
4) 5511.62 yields 2.595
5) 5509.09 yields 3.067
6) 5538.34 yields 2.573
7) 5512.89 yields 2.801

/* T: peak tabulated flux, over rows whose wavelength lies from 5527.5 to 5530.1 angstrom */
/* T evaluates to 2.938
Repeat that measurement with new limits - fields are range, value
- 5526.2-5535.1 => 3.122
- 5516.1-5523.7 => 3.242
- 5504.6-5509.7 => 3.067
